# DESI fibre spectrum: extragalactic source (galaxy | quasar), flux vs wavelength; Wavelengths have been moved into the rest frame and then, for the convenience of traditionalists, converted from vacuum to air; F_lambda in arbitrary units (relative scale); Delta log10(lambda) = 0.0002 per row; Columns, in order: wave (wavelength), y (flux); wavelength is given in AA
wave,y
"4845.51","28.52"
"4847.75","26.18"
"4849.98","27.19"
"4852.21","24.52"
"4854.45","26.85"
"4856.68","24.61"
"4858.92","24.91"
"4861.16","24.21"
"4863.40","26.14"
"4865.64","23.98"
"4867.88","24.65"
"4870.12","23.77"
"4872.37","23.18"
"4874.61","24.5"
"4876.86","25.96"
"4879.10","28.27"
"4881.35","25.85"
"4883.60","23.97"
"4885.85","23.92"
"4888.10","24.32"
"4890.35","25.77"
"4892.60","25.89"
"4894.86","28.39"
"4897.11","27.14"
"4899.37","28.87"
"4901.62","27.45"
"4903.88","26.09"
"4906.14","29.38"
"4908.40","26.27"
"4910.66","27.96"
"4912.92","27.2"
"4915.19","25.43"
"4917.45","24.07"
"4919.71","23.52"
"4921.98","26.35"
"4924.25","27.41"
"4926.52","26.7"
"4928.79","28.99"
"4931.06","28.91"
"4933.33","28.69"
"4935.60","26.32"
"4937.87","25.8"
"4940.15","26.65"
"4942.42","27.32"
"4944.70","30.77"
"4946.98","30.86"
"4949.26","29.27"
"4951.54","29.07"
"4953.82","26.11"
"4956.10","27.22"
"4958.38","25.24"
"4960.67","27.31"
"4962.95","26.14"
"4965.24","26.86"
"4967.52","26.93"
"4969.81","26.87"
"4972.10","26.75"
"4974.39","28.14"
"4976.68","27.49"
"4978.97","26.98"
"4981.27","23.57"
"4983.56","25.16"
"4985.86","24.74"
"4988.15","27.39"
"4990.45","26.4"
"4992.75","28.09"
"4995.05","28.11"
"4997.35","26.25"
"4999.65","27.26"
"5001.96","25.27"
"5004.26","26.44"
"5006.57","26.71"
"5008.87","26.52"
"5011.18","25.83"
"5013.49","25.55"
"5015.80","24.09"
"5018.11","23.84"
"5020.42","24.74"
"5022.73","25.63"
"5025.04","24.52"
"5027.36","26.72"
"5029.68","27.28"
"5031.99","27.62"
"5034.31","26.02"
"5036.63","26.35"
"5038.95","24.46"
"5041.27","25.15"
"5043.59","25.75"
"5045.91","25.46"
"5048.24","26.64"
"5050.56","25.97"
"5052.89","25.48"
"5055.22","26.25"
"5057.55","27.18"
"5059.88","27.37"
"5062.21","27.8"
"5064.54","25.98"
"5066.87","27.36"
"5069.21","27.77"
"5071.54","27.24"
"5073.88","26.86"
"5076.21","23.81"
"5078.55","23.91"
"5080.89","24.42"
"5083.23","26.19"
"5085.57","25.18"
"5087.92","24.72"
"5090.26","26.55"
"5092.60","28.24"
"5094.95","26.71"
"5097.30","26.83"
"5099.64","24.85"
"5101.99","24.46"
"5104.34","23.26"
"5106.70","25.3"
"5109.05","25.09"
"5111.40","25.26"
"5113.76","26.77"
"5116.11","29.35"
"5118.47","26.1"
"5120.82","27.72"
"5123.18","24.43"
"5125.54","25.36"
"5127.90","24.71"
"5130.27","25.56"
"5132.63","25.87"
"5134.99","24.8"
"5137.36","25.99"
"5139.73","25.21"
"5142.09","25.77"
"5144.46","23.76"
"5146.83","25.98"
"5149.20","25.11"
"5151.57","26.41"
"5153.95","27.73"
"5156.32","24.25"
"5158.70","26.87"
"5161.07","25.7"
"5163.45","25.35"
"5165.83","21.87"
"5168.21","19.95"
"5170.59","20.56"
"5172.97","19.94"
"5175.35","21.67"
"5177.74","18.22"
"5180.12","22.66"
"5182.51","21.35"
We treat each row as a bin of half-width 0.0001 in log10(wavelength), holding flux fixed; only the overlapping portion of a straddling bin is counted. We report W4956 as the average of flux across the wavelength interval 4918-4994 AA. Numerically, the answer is 27.1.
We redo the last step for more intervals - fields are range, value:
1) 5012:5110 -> 25.8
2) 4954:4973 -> 26.6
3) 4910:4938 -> 26.7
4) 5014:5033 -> 25.5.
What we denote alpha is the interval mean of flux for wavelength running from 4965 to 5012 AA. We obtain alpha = 26.6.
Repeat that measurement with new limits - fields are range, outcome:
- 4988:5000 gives 27.2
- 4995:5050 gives 25.9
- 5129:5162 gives 25.6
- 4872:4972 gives 26.8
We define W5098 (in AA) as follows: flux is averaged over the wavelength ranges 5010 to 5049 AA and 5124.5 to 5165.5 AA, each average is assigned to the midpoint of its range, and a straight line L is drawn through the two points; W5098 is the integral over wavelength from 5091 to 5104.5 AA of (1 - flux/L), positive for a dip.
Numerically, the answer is -0.21 AA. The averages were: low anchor 25.6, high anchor 25.5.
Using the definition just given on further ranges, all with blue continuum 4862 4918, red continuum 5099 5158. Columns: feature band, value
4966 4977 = -0.59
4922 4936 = -1.03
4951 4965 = -0.49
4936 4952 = -1.57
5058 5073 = -0.91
